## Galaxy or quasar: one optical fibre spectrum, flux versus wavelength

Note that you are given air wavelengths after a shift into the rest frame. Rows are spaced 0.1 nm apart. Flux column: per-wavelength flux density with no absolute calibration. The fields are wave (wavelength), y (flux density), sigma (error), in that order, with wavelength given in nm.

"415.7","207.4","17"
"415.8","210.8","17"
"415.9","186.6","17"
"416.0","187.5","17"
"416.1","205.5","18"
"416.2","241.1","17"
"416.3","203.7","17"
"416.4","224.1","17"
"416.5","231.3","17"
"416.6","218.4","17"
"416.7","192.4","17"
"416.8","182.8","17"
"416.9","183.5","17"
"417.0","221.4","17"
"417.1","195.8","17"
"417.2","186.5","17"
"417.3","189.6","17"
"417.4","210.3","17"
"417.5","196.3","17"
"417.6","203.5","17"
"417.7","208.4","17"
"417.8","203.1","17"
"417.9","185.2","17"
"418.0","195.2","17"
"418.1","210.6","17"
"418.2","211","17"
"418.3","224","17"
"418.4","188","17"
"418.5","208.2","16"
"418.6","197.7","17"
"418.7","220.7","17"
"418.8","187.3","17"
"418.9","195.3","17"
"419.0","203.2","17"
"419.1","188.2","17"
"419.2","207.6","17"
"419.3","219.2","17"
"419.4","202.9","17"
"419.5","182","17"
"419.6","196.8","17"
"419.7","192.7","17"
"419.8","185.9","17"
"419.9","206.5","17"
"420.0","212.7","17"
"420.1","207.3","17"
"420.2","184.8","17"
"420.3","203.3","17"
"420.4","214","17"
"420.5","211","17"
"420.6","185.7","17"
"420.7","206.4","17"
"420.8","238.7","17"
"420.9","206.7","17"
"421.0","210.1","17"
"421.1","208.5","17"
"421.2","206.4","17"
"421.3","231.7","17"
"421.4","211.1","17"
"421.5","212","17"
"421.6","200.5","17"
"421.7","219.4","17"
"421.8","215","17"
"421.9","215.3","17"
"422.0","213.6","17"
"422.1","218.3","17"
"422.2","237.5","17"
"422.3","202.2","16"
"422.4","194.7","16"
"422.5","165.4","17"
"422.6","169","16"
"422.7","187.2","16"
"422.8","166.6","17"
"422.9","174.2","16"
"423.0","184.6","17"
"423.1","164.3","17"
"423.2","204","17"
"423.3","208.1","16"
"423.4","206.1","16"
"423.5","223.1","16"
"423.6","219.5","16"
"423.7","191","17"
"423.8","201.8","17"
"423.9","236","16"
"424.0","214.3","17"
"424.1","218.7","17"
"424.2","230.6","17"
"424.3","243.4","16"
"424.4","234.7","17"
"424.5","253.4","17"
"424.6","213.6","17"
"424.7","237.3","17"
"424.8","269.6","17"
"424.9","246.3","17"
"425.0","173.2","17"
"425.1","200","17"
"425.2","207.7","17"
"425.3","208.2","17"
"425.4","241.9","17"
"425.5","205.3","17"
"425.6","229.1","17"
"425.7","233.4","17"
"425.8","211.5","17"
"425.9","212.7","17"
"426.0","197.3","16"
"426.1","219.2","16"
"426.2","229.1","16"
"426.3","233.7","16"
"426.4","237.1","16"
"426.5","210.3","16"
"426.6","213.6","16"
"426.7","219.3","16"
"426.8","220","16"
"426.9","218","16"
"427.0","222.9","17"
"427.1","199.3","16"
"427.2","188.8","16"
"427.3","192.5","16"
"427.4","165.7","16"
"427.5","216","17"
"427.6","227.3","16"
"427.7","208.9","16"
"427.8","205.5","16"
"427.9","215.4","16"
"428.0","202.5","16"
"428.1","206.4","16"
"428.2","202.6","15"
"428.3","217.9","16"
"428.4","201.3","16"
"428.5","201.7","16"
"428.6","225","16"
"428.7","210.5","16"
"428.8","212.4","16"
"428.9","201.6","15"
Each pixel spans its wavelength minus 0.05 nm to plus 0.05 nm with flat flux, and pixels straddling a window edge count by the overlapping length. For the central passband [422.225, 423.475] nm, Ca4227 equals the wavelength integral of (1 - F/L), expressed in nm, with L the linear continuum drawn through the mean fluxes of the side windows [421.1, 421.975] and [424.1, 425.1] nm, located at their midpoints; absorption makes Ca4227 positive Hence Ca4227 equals 0.19 nm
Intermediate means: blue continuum 214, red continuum 231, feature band 187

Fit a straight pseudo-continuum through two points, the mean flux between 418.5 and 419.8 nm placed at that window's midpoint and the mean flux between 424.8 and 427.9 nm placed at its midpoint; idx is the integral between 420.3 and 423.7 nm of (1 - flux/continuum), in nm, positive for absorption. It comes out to 0.021 nm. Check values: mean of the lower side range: 199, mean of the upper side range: 214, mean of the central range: 204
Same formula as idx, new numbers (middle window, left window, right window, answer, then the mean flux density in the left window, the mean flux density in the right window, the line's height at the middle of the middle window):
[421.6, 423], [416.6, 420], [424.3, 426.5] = 0.100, 200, 224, 213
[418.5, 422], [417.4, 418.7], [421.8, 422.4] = 0.072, 204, 215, 210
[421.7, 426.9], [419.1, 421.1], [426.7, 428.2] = -0.195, 204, 207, 205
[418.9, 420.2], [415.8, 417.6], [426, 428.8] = 0.038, 204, 211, 206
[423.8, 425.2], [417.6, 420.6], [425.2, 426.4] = -0.066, 202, 220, 217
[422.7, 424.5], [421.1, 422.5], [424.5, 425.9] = 0.079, 212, 222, 217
